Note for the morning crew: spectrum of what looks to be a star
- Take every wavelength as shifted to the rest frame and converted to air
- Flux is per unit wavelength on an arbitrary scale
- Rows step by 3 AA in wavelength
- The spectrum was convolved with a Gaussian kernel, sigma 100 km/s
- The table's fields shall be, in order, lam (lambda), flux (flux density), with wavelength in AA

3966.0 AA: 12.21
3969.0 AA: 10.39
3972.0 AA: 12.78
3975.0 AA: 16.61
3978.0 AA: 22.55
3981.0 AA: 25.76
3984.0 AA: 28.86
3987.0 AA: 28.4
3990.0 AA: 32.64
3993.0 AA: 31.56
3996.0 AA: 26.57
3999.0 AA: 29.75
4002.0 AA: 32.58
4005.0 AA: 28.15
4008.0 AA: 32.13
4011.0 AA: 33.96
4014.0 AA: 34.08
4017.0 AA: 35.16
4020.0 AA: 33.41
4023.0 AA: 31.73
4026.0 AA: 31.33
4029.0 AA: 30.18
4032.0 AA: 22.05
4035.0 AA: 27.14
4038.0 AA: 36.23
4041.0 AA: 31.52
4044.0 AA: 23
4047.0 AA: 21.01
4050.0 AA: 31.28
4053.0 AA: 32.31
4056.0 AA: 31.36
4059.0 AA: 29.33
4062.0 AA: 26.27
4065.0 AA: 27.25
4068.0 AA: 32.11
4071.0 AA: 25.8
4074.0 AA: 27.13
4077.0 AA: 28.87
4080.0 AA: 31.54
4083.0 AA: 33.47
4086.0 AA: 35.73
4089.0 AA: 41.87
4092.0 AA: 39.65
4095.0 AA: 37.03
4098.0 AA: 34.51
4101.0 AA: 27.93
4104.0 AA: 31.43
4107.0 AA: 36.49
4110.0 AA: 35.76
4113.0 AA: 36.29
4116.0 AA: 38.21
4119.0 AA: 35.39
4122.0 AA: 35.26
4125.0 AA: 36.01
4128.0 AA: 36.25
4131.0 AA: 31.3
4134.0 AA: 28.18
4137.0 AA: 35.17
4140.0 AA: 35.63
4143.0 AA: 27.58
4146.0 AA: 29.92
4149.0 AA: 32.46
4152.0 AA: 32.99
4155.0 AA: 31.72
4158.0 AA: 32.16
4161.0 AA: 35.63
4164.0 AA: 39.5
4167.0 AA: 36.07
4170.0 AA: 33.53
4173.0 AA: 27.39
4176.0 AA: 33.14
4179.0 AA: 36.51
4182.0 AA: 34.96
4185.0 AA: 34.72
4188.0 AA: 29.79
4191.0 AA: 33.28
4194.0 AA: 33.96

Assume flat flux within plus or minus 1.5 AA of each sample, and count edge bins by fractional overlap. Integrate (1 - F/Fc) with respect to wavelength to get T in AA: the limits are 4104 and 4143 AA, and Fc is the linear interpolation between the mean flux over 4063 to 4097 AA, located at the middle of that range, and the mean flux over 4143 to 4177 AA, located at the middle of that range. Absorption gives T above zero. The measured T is -2.1 AA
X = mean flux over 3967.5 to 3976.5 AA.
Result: 13.3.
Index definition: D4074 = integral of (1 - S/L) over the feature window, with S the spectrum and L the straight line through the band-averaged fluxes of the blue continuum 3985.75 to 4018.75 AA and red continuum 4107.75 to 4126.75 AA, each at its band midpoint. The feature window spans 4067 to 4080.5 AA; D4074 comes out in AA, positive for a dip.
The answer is 2.2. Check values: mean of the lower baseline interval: 31.4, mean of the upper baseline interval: 36.2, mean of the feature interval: 28.8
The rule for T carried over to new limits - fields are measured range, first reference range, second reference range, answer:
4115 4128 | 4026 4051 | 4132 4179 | -2.0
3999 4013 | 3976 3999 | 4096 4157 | -1.4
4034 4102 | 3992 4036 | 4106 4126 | 5.3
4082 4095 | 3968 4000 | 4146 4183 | -3.5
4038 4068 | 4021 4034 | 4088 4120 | 2.4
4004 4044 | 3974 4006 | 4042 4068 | -4.5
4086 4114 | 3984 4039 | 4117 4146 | -2.6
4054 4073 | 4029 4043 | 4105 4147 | 1.2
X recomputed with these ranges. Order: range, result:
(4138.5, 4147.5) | 31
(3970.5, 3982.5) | 19.4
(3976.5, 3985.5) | 25.7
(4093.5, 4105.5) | 32.7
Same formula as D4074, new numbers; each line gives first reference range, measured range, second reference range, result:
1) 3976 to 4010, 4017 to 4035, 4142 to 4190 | -0.19 AA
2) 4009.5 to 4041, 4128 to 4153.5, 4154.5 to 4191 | 1.05 AA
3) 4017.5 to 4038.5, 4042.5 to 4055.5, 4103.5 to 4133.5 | 1.73 AA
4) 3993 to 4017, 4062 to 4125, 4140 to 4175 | -2.54 AA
